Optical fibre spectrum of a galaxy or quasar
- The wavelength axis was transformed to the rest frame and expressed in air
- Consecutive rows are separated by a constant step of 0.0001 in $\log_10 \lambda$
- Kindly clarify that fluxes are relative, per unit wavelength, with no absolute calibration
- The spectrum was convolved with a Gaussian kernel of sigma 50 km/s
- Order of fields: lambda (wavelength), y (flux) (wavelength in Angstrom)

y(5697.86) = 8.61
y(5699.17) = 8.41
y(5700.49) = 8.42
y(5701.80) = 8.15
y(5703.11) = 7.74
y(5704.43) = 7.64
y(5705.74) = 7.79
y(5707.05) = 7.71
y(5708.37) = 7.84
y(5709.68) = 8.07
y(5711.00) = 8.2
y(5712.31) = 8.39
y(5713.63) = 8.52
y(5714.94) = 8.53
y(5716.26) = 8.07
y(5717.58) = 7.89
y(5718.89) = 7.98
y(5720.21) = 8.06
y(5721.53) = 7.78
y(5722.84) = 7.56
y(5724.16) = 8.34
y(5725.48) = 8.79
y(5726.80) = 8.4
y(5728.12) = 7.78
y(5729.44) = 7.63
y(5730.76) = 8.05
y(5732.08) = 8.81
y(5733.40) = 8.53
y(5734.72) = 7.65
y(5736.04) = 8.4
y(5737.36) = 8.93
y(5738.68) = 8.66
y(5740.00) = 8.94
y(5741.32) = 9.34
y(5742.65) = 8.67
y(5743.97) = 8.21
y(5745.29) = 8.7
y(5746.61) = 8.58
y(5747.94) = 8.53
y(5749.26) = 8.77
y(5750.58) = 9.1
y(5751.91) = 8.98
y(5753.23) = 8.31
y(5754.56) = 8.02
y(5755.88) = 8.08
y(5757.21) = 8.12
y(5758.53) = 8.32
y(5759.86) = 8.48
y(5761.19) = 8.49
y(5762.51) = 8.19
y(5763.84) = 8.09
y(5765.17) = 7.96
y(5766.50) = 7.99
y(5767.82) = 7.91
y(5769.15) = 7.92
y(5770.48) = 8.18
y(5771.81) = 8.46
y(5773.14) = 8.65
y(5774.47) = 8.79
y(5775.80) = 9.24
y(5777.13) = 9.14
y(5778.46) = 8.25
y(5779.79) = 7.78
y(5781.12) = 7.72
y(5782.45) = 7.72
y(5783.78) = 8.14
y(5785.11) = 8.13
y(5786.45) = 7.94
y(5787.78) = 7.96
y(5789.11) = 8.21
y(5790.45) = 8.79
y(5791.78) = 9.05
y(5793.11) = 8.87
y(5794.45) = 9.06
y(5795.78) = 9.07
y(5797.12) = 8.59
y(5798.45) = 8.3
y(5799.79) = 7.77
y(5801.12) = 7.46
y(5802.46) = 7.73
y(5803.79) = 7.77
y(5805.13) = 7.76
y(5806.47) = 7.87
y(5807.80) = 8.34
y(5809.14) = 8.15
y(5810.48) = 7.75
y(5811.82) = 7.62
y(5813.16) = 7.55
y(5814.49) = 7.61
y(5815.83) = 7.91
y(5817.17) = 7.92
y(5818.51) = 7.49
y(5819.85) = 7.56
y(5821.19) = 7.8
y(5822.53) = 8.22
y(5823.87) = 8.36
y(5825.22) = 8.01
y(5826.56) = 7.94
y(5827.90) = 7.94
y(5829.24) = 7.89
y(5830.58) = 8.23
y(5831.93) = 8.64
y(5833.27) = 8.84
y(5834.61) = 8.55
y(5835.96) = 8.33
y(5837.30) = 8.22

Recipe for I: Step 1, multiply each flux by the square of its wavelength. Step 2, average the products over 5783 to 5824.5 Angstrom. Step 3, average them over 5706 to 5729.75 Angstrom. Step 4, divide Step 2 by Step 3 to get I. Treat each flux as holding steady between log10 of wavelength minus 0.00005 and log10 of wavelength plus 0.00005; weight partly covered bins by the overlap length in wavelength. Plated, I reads 1.03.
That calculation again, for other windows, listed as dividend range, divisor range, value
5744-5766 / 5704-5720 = 1.06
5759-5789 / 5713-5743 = 1.01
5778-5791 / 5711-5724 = 1.02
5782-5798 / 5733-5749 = 1.00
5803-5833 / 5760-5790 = 0.98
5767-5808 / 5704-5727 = 1.05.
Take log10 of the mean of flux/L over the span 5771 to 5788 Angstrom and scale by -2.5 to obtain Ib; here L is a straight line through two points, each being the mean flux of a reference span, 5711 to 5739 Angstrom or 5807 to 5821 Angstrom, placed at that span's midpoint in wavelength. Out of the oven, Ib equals -0.05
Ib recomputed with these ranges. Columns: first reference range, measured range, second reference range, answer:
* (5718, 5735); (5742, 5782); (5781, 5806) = -0.03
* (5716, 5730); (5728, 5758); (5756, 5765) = -0.04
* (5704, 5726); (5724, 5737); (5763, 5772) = -0.02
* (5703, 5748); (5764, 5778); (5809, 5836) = -0.04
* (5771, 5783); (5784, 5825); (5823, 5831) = 0.02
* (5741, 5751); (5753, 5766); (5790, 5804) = 0.06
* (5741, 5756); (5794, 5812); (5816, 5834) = 0.02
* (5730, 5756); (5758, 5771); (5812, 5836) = 0.04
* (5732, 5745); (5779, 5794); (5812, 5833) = 0.00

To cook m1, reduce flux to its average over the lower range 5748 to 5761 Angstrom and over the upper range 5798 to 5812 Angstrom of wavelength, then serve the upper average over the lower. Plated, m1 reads 0.93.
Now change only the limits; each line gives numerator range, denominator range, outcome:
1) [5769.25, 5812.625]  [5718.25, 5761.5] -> 0.98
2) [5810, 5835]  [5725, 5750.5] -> 0.94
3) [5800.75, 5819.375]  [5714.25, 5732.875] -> 0.96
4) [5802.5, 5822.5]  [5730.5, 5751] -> 0.91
